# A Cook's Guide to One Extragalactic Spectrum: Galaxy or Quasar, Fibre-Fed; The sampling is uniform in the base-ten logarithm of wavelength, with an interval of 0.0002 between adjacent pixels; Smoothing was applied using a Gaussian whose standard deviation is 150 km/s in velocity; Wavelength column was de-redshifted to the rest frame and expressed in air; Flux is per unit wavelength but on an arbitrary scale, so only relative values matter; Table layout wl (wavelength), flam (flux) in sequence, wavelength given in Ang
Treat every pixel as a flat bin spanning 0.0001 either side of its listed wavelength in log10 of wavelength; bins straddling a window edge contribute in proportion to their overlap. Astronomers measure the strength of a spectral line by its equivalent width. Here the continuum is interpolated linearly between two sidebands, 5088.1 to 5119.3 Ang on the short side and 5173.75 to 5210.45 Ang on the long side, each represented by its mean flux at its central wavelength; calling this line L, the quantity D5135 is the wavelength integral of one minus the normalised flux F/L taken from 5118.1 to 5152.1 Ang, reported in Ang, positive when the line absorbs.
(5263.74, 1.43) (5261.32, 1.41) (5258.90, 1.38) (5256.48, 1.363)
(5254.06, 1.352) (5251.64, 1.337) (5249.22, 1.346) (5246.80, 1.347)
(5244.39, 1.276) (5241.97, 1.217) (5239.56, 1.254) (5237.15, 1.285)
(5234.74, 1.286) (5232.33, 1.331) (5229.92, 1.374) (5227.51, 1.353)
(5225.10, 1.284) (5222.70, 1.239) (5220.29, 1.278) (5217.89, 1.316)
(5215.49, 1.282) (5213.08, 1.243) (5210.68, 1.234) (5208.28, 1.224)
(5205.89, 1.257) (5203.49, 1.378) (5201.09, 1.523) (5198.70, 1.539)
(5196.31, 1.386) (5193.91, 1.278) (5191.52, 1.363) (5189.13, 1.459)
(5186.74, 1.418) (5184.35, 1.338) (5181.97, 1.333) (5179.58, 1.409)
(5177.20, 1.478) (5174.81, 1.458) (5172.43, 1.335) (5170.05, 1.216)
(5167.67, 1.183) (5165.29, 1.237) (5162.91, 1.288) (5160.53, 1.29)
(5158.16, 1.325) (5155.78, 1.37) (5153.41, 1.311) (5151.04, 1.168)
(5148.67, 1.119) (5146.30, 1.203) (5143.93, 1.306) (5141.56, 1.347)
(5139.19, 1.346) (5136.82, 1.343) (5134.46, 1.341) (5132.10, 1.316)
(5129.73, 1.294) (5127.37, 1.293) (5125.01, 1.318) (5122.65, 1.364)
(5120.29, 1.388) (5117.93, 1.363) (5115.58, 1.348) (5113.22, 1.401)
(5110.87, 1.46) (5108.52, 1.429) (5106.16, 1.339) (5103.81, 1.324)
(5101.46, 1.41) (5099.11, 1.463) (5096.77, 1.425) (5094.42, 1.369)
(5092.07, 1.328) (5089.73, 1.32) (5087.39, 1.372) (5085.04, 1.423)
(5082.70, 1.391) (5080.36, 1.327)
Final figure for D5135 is 2.1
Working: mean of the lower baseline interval 1.38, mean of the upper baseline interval 1.38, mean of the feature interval 1.3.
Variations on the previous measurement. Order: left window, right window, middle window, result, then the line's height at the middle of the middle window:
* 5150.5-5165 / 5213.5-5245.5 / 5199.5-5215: -0.3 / 1.29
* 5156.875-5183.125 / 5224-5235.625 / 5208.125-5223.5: 0.7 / 1.33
